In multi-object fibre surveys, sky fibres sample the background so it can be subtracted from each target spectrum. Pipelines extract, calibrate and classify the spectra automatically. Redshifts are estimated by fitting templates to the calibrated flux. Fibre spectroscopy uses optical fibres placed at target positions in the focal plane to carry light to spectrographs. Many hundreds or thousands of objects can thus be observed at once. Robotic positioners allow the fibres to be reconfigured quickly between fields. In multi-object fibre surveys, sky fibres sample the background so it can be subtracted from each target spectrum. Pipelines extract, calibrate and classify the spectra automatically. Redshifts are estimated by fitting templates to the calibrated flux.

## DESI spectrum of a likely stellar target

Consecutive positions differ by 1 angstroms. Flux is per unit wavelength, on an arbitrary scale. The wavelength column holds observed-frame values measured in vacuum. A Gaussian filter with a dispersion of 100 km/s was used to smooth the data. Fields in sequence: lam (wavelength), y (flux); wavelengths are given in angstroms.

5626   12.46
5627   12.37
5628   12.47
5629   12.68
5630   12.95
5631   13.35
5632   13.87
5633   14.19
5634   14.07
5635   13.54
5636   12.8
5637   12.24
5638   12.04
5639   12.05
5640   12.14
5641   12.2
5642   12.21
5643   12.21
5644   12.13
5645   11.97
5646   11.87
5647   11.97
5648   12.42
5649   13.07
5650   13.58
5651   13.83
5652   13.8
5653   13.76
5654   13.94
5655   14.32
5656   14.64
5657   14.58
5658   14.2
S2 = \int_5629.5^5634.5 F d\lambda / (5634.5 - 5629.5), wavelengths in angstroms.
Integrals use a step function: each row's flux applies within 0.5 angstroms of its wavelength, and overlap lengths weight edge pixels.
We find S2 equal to 13.7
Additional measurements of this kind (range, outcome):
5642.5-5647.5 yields 12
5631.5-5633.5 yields 14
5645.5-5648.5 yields 12.1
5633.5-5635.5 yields 13.8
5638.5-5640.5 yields 12.1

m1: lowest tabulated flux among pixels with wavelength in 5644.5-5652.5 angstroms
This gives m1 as 11.87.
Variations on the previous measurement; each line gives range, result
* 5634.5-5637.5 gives 12.24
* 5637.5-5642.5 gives 12.04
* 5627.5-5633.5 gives 12.47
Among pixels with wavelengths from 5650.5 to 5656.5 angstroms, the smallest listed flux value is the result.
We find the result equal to 13.76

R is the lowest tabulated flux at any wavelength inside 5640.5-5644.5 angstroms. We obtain 12.13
